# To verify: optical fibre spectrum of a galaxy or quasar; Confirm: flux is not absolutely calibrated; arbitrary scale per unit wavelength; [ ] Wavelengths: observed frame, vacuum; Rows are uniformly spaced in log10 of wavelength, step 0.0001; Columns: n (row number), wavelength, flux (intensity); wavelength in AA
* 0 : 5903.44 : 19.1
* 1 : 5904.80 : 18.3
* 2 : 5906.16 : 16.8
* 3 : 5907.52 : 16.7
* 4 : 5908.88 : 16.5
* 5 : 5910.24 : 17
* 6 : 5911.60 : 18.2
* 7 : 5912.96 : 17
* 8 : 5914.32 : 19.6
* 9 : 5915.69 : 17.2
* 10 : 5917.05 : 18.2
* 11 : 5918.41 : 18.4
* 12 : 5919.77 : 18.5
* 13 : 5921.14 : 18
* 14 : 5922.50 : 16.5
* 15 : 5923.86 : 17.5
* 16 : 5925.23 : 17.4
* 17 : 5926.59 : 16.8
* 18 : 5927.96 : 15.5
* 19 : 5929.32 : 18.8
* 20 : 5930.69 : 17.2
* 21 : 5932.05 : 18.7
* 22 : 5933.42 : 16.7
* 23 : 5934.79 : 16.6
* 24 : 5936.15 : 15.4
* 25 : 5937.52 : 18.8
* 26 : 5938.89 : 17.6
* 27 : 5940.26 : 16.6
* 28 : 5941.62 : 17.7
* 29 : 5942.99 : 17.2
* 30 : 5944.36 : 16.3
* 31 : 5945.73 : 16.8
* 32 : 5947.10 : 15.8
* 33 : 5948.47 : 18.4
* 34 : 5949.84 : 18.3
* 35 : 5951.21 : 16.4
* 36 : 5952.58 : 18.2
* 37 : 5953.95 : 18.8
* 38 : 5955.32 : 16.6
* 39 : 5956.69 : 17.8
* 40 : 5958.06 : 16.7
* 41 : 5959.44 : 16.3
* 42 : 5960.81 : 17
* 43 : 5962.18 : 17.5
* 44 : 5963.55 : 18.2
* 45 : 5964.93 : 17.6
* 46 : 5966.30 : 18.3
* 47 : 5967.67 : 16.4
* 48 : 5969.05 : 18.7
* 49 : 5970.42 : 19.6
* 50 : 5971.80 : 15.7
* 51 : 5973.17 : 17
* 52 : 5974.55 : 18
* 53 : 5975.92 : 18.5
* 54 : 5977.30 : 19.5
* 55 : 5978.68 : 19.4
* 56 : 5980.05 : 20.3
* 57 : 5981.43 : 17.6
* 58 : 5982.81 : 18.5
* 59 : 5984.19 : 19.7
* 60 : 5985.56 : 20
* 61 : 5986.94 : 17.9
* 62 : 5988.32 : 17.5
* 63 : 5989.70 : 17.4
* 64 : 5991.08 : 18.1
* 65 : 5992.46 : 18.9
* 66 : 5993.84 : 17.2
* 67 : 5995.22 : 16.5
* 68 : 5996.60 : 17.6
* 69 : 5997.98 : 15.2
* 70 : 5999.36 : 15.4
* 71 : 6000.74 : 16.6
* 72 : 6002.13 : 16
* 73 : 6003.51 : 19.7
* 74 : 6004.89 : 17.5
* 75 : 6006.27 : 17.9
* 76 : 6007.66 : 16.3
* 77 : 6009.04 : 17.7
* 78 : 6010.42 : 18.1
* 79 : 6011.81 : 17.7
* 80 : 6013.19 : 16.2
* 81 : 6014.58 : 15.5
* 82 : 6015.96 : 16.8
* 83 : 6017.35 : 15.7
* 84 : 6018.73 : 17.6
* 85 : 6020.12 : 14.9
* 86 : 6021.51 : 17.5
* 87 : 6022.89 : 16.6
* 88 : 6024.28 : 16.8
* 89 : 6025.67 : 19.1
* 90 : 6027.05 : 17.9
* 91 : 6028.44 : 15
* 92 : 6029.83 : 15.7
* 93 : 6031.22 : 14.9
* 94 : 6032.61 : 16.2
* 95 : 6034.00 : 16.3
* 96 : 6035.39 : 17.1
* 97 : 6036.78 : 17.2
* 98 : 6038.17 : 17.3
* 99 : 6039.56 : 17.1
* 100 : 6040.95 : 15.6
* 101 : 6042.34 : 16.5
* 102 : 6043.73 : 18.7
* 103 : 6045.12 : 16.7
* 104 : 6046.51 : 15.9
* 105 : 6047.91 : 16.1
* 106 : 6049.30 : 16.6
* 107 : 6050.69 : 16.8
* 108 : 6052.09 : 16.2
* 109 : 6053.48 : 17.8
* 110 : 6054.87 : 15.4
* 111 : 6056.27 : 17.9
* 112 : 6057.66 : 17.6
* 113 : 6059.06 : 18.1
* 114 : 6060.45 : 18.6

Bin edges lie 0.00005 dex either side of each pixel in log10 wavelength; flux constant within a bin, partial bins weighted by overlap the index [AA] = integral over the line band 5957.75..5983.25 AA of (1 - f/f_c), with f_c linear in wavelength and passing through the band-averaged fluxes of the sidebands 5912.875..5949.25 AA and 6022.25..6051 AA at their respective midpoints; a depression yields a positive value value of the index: -1.2 AA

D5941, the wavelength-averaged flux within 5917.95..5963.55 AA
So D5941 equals 17.3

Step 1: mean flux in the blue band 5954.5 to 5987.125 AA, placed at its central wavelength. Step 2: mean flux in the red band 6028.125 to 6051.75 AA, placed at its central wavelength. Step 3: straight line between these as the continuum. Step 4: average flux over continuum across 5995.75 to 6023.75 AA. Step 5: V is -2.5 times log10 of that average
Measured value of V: 0.02 mag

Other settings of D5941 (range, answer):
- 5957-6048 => 17.3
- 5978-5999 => 18.1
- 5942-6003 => 17.6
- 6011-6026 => 16.7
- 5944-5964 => 17.3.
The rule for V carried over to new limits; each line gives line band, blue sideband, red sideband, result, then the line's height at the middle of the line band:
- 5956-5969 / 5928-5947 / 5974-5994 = 0.03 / 17.9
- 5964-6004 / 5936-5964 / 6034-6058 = -0.05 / 17.1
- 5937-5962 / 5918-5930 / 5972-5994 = 0.04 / 17.9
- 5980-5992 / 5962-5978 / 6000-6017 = -0.05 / 17.6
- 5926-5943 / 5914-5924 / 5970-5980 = 0.05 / 18.1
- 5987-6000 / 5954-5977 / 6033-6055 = 0.01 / 17.3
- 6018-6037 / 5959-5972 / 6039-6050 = 0.02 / 16.9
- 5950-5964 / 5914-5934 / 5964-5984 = 0.04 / 18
